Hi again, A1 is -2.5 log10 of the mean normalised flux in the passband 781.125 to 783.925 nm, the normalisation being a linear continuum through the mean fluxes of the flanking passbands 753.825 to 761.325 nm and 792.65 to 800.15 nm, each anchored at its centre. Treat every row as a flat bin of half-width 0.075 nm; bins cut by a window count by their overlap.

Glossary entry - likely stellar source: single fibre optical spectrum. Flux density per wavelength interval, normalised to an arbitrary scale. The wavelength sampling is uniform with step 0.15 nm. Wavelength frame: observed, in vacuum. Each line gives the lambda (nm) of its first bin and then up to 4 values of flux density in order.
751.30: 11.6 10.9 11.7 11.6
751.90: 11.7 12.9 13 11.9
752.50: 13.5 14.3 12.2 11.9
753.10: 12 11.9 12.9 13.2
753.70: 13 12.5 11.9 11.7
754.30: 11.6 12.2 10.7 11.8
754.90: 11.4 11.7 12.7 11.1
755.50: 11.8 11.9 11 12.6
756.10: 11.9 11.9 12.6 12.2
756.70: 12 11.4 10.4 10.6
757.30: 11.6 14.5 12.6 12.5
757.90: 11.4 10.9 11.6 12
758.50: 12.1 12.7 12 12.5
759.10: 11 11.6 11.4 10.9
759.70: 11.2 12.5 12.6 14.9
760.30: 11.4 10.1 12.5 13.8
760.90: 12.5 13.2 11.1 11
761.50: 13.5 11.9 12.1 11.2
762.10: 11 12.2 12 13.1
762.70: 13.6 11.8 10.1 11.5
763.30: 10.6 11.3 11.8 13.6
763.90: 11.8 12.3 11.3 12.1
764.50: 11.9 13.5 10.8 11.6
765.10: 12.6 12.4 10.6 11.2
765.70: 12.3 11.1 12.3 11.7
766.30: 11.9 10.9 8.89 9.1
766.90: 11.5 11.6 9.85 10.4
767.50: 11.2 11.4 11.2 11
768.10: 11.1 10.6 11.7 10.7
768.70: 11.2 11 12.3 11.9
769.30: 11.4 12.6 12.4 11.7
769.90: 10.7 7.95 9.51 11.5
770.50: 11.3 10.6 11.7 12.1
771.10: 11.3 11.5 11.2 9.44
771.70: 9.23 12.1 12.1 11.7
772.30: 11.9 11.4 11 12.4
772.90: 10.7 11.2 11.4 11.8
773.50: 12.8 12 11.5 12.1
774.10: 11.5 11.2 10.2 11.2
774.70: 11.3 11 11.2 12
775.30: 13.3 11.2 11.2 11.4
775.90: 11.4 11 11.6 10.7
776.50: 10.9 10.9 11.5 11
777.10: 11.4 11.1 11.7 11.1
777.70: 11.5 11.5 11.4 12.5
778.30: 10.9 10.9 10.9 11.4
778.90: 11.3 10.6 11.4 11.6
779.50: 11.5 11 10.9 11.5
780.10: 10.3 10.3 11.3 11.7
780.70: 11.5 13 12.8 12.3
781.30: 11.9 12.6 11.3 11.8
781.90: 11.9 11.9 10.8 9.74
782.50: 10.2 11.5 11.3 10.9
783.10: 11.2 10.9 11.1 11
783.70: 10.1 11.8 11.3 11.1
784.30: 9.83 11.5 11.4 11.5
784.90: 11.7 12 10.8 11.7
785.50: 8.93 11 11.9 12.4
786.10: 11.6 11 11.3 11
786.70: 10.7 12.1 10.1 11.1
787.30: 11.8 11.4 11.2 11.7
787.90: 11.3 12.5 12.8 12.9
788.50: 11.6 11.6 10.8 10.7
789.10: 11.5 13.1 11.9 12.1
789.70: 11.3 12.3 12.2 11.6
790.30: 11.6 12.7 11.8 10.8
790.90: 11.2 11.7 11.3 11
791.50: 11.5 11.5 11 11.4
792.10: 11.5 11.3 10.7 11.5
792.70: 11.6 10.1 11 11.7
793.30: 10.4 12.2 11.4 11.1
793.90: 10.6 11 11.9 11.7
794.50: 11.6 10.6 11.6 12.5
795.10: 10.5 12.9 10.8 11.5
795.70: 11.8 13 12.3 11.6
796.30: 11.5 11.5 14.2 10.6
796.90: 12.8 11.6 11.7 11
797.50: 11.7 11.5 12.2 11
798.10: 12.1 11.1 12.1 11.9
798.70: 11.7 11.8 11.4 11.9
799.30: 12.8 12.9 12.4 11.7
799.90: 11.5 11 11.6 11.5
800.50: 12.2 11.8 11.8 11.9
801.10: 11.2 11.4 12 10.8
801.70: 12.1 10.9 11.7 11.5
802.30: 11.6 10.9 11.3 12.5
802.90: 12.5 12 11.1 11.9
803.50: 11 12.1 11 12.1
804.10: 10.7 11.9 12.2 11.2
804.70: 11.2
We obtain 0.047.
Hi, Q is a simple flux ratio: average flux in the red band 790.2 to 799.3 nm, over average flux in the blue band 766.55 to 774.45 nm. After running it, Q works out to 1.0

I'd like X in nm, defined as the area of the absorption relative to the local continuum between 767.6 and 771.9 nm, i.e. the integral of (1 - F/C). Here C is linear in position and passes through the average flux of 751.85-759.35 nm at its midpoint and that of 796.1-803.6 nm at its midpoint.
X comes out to 0.30 nm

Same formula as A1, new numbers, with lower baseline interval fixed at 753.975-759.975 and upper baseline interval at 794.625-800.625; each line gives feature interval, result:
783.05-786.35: 0.060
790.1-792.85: 0.039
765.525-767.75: 0.075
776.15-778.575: 0.050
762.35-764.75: -0.018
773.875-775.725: 0.034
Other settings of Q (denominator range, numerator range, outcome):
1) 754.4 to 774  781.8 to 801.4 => 0.99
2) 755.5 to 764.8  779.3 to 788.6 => 0.95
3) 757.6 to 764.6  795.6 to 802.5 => 0.98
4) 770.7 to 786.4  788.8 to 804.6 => 1.03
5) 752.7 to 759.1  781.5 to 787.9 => 0.93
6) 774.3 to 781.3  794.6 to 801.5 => 1.04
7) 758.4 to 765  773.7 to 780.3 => 0.94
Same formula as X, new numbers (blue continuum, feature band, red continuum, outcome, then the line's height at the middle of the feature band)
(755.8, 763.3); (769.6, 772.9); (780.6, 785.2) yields 0.167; 11.7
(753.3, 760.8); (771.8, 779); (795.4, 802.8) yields 0.265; 11.9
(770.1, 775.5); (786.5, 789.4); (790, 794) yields -0.064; 11.3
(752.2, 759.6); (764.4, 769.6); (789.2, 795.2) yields 0.213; 11.8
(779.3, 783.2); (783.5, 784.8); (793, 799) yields 0.046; 11.5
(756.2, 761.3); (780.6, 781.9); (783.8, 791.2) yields -0.058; 11.6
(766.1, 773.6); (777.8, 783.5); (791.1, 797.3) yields -0.020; 11.3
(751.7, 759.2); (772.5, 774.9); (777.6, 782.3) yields 0.034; 11.6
